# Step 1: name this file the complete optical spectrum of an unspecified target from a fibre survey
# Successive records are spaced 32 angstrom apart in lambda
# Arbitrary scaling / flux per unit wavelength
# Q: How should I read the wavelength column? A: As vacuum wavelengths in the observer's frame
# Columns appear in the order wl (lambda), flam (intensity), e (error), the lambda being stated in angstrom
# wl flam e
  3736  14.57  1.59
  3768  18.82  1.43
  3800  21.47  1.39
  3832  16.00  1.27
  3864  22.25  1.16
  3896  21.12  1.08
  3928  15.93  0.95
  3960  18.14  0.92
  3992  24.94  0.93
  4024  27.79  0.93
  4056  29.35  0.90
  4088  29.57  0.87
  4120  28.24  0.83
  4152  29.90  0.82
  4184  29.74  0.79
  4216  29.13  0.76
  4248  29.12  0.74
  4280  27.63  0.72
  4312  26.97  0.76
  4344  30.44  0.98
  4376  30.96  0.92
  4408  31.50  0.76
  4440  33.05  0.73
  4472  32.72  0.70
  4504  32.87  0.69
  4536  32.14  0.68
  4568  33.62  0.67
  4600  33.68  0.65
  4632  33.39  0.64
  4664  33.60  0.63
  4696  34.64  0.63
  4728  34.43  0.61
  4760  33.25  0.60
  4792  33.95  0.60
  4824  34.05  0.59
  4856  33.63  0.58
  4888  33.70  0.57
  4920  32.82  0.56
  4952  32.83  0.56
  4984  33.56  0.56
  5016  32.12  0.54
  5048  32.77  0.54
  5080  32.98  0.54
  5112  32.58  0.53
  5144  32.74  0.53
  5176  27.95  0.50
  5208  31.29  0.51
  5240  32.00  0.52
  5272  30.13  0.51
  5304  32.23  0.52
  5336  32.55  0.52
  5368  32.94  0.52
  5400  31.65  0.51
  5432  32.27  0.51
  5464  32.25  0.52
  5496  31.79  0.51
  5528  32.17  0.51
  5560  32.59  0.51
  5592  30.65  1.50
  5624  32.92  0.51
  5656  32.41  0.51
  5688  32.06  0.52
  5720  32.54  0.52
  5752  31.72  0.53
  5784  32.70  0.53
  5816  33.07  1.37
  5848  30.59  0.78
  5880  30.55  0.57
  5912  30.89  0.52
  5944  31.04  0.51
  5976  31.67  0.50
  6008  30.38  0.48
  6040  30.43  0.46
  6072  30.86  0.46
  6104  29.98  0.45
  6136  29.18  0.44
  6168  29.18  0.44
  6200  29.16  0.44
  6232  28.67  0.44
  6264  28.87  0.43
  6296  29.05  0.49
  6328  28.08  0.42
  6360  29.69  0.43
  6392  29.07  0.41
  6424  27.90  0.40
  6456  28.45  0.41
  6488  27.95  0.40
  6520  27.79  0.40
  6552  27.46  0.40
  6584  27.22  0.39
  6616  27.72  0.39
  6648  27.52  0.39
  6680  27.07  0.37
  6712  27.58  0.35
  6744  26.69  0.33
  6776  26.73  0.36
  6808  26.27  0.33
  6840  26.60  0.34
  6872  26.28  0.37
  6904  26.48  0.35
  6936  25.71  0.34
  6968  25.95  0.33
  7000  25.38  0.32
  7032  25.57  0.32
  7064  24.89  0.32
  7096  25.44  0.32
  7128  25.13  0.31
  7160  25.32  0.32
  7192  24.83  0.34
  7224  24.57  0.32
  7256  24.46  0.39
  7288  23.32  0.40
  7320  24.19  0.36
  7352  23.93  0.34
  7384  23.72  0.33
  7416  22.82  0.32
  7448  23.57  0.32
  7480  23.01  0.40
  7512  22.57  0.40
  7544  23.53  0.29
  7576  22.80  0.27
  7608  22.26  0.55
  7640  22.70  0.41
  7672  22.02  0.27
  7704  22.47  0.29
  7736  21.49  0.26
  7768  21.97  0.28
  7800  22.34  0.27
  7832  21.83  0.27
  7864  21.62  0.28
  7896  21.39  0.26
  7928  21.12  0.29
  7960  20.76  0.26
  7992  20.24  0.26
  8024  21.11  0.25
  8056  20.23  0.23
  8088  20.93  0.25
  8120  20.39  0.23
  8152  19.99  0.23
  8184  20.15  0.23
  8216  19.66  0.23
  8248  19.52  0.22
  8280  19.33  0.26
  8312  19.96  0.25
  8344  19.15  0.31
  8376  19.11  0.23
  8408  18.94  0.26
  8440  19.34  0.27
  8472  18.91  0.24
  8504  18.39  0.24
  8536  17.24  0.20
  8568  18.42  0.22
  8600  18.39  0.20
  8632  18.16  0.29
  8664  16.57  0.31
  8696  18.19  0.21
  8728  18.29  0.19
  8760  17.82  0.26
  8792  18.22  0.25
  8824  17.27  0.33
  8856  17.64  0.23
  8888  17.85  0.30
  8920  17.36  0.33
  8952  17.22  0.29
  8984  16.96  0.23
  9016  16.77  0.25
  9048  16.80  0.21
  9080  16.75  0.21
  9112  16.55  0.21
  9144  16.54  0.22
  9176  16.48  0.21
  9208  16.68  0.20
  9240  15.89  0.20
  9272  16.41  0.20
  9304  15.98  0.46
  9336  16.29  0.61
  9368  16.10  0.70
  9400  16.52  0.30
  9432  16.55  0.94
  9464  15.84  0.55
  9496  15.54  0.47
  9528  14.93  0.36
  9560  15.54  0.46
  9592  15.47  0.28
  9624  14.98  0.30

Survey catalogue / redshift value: 0.001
